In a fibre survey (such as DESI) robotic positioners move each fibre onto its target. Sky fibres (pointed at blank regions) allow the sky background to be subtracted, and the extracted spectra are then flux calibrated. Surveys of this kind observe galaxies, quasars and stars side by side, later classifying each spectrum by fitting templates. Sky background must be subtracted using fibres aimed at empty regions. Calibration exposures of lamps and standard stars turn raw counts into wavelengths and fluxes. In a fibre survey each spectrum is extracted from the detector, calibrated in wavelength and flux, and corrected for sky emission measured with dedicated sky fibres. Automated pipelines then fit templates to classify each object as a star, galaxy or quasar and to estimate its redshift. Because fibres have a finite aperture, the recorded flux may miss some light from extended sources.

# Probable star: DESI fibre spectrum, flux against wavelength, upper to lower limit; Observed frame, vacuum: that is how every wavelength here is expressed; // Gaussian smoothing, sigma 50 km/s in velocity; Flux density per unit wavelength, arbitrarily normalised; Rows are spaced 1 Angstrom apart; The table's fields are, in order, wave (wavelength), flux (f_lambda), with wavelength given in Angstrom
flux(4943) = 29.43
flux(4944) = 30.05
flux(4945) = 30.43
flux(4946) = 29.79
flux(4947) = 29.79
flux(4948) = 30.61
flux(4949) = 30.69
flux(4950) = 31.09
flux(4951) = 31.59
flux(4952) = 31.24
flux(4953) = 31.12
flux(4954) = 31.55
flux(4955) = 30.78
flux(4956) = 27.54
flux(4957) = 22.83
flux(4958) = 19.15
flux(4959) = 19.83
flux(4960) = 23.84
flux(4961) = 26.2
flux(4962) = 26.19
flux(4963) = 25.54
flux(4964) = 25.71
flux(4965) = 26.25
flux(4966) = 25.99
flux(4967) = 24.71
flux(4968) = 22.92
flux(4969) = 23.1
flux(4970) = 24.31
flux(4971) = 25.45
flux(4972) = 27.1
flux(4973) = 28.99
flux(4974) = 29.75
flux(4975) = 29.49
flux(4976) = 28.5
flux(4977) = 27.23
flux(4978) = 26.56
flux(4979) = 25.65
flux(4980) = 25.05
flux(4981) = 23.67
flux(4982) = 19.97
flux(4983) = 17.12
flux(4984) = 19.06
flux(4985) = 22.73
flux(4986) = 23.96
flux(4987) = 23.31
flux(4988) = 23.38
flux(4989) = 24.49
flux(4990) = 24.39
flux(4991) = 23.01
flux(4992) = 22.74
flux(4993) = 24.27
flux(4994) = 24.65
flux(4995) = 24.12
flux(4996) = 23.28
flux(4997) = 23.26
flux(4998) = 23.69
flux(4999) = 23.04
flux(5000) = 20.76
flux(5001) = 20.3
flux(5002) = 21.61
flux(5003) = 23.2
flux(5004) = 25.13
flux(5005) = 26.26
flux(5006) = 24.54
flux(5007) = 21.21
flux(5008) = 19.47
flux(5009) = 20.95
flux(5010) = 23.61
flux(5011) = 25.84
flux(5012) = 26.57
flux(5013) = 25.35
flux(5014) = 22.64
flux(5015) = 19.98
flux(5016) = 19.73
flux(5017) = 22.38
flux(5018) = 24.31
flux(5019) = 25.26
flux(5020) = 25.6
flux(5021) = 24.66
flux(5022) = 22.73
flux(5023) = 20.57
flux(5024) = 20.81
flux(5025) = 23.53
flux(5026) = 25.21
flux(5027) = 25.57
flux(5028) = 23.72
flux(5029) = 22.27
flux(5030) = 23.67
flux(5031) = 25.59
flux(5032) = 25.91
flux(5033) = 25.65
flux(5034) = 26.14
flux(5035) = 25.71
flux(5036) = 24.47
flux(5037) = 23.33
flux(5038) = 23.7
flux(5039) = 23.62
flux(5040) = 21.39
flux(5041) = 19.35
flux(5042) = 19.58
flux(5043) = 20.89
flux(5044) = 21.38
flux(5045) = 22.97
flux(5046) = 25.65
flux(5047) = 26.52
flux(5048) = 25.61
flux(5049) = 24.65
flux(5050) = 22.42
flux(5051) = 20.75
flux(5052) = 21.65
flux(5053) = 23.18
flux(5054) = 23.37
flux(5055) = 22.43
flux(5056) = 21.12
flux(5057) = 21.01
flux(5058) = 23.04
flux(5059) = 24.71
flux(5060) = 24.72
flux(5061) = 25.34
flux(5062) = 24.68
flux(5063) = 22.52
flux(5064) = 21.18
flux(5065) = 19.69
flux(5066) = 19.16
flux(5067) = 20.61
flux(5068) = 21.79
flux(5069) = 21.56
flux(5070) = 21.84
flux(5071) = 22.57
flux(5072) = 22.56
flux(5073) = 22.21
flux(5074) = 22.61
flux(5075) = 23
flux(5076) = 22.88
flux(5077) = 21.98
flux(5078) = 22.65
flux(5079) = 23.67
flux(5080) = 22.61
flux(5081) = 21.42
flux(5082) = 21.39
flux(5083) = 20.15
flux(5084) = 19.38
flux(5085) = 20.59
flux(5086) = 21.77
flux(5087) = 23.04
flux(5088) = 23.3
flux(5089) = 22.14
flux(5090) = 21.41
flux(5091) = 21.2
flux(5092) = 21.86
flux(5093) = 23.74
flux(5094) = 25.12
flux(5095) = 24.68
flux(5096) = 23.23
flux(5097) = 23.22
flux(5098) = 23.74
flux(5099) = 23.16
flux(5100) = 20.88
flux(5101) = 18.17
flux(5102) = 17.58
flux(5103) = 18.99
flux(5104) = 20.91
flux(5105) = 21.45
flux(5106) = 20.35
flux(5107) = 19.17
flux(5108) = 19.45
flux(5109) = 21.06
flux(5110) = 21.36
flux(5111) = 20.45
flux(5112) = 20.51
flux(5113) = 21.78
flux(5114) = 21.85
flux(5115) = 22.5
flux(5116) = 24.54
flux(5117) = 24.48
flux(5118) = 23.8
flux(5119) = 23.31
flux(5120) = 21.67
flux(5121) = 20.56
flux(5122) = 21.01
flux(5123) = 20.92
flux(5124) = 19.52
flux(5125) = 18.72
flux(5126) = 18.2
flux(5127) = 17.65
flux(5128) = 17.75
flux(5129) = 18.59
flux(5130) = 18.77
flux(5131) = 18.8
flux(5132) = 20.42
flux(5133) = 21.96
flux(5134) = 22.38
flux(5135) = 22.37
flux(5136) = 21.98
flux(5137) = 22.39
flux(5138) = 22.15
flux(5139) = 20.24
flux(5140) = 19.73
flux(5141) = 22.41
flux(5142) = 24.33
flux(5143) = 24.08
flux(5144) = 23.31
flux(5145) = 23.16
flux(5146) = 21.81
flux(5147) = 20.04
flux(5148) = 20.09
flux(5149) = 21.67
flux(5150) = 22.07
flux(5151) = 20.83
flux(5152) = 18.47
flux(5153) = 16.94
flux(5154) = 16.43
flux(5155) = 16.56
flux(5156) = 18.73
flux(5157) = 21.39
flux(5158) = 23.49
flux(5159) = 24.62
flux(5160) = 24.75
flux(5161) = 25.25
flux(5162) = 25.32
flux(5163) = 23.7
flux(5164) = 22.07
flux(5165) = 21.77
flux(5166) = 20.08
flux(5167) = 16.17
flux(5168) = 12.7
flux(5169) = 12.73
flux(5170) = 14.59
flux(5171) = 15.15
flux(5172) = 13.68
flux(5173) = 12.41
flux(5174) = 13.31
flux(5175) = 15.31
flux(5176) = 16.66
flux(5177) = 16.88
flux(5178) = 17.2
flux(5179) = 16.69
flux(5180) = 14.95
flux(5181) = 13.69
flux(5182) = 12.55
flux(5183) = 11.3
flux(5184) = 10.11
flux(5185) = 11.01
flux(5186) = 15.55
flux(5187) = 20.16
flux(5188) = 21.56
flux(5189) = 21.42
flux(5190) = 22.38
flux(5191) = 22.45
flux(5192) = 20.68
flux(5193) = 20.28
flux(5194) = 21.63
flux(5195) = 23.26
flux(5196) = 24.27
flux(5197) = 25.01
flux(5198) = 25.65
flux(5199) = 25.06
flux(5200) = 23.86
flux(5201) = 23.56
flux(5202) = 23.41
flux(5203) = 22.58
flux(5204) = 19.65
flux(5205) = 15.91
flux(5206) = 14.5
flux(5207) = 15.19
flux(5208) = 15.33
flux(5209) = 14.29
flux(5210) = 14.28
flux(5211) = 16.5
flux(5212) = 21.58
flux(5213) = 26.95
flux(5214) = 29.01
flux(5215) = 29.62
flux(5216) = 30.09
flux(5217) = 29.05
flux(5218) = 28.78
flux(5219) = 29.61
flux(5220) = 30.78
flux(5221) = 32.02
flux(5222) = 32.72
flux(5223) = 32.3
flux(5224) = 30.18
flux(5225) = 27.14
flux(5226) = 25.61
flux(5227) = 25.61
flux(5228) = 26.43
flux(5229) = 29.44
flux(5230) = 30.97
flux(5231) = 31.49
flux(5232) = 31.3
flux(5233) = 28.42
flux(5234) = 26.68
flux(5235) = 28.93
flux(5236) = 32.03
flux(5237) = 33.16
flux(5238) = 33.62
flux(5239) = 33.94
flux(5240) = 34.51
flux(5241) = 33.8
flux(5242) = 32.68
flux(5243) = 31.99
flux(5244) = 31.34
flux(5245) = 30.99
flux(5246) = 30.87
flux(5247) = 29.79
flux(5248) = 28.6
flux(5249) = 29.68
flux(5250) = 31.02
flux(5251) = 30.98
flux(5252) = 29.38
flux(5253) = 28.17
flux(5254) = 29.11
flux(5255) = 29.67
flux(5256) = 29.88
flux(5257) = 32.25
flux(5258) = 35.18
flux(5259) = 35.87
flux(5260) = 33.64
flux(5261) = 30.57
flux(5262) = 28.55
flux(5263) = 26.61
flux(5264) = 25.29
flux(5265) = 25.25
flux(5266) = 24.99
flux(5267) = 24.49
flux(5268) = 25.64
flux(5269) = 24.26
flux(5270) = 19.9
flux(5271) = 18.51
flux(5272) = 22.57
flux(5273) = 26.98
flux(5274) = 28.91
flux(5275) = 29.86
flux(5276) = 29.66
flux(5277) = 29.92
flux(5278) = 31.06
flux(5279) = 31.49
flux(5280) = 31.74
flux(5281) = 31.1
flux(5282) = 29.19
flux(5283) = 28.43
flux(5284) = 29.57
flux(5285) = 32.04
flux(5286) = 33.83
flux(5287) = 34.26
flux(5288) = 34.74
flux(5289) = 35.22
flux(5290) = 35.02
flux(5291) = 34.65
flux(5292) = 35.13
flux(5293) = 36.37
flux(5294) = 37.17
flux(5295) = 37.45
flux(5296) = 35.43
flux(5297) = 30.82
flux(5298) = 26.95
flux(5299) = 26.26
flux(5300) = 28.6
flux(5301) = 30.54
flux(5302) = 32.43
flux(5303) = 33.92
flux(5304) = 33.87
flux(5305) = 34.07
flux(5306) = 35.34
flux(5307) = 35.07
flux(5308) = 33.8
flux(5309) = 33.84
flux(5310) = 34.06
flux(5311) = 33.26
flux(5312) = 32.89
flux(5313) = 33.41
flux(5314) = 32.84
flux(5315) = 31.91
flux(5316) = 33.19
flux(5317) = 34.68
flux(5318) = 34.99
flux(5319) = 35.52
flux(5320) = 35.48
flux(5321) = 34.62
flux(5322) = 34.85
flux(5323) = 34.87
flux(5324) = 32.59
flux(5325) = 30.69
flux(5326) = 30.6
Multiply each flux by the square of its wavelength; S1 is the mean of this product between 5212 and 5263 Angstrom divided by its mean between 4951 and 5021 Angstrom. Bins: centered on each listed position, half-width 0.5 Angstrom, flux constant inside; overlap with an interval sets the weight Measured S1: 1.37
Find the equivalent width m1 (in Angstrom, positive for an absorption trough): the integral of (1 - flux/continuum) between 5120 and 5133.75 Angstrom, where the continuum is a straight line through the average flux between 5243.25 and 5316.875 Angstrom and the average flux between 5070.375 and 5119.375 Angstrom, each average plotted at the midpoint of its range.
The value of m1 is 2.27 Angstrom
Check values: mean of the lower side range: 21.9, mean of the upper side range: 30.8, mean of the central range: 19.6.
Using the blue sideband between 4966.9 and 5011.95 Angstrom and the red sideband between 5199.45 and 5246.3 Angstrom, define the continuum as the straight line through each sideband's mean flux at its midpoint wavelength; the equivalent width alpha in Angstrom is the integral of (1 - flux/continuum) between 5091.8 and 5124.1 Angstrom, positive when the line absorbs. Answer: 4.8 Angstrom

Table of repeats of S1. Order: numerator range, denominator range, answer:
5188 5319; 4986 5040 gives 1.35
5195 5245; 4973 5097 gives 1.24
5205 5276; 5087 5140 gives 1.38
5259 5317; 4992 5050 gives 1.46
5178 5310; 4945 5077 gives 1.25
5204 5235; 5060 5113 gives 1.24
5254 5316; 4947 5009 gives 1.40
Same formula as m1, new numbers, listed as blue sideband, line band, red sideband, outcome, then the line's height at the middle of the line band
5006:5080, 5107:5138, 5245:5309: 5.6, 25.6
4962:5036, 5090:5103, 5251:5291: 1.9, 26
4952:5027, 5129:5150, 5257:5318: 4.7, 27.7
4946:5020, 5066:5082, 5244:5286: 2.5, 26.1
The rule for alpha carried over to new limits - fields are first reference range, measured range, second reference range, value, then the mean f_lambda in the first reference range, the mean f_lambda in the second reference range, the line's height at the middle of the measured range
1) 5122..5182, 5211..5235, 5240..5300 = -2.5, 19.4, 30.3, 25.9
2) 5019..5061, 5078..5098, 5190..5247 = 1.6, 23.4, 26.4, 24.2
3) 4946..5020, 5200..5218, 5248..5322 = 4.9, 24.8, 31.1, 29.6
